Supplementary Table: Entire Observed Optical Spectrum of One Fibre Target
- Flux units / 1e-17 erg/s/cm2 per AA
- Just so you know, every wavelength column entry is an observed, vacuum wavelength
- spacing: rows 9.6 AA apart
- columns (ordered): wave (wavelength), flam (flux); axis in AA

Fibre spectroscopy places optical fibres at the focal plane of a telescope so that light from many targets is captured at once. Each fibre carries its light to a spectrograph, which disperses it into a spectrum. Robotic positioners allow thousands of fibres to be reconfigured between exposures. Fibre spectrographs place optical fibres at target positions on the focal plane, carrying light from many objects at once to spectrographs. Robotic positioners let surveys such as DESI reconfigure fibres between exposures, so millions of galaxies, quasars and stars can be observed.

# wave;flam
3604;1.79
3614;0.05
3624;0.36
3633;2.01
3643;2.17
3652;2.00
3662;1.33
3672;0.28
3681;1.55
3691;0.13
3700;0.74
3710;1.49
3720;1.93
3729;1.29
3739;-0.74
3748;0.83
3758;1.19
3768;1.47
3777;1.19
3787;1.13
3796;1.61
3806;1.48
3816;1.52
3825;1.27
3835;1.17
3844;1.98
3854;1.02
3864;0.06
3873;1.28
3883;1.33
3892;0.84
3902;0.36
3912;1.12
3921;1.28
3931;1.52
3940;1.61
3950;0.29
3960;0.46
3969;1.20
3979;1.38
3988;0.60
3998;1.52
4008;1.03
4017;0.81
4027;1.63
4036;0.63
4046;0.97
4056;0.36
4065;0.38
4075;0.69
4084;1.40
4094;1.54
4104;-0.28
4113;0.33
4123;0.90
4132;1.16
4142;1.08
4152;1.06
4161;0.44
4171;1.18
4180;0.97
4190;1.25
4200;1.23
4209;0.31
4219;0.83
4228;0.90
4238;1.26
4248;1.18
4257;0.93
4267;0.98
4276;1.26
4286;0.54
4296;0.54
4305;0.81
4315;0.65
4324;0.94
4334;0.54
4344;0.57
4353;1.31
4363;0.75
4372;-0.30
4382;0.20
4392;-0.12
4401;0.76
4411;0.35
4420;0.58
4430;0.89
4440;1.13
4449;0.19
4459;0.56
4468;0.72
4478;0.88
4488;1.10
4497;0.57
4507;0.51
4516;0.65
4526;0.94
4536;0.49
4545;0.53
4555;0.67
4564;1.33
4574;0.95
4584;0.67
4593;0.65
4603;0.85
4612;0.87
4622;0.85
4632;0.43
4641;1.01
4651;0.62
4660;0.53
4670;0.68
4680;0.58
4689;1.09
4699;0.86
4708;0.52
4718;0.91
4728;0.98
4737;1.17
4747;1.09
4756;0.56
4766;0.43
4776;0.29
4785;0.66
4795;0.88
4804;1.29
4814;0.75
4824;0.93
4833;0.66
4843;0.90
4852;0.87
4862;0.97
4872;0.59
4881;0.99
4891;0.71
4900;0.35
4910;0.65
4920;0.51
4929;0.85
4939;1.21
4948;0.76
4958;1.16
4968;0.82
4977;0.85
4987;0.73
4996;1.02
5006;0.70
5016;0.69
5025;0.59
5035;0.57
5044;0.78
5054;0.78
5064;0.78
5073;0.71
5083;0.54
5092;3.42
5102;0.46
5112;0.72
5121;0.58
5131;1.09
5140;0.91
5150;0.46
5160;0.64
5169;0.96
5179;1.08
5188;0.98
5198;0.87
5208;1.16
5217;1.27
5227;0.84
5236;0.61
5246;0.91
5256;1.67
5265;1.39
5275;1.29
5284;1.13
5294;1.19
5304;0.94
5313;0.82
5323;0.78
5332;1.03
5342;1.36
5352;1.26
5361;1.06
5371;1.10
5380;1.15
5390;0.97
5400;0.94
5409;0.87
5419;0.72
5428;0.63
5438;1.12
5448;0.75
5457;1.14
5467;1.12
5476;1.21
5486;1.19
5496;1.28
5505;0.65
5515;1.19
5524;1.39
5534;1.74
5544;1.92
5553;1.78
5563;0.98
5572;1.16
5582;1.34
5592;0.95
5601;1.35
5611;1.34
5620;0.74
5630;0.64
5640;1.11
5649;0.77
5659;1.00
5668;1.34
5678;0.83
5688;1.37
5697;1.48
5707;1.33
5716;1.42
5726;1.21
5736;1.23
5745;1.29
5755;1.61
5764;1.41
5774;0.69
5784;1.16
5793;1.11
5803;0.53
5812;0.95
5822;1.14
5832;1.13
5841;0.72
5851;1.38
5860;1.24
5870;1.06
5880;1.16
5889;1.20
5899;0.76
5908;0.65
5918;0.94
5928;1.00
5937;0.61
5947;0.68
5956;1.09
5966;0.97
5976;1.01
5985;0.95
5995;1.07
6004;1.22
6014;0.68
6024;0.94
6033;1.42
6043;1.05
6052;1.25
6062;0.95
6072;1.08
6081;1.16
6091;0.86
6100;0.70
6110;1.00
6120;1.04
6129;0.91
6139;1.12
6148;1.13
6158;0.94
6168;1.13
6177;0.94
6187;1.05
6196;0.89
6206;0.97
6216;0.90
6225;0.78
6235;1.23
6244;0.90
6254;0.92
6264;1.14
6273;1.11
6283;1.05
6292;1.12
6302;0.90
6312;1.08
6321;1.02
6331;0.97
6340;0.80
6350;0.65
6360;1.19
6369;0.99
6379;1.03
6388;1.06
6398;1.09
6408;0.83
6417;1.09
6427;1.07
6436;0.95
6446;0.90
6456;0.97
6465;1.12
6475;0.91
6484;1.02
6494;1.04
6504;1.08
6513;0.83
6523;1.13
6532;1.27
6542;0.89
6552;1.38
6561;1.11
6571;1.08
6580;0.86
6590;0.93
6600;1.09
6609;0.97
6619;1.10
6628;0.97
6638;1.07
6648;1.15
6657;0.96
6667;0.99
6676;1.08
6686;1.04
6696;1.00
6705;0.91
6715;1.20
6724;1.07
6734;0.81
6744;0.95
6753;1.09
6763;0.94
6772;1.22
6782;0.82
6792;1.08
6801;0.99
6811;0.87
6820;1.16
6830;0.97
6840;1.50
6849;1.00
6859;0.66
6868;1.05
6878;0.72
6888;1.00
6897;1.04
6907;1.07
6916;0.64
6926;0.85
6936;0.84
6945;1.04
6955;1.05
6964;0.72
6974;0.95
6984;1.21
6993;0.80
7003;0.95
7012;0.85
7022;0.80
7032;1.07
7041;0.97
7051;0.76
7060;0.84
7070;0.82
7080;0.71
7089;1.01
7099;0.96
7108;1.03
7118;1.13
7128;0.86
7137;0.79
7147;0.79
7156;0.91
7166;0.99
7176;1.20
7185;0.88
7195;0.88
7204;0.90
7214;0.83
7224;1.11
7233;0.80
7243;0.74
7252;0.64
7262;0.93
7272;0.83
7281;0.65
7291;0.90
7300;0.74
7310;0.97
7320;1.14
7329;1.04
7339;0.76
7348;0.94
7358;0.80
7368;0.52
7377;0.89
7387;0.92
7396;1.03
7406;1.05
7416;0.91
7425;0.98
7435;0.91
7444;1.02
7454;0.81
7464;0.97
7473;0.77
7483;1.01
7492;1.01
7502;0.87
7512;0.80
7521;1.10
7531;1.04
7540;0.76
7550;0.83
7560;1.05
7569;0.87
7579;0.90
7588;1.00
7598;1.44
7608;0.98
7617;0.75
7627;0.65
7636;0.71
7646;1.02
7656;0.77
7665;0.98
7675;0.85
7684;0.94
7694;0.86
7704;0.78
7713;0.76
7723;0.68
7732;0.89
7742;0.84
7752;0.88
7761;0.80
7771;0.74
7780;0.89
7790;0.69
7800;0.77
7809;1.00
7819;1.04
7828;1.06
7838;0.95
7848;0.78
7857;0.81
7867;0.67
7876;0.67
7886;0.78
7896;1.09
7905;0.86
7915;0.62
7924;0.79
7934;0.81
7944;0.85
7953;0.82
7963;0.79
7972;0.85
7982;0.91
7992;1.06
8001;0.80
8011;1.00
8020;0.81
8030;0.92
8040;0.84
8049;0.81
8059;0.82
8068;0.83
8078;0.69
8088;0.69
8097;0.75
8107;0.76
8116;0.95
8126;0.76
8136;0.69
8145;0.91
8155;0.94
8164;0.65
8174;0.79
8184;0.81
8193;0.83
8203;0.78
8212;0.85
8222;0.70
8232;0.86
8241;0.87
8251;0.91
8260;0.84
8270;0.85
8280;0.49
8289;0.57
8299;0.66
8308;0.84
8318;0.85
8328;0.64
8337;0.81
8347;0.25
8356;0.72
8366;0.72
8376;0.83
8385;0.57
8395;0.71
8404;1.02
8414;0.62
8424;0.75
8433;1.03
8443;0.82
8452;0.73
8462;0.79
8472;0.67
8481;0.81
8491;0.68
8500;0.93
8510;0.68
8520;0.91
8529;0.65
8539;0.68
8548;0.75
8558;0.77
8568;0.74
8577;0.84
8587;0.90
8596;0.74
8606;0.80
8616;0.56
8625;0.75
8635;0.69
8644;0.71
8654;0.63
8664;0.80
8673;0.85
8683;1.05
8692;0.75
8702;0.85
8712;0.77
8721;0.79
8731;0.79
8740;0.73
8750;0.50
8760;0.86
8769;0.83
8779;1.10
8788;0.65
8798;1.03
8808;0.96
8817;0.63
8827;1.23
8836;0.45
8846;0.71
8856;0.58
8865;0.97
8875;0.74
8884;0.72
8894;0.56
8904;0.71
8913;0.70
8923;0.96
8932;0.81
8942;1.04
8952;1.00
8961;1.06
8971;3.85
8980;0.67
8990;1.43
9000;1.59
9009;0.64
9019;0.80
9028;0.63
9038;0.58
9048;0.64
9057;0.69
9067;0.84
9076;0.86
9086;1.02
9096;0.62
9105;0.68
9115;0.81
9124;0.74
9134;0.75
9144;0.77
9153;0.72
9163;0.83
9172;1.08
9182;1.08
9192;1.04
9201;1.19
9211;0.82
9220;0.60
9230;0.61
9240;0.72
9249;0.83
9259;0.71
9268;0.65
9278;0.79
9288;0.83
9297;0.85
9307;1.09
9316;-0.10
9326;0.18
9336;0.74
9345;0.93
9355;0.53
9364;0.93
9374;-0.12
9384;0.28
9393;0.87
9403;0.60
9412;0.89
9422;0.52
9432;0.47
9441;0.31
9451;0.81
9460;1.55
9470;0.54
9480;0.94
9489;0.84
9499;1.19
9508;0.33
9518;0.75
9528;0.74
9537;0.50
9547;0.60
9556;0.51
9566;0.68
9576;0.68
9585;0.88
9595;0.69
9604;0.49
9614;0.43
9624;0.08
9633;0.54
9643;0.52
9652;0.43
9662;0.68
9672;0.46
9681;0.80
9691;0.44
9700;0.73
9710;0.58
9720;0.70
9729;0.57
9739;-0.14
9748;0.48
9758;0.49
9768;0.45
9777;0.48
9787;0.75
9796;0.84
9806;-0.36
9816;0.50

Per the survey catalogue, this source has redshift 0.366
